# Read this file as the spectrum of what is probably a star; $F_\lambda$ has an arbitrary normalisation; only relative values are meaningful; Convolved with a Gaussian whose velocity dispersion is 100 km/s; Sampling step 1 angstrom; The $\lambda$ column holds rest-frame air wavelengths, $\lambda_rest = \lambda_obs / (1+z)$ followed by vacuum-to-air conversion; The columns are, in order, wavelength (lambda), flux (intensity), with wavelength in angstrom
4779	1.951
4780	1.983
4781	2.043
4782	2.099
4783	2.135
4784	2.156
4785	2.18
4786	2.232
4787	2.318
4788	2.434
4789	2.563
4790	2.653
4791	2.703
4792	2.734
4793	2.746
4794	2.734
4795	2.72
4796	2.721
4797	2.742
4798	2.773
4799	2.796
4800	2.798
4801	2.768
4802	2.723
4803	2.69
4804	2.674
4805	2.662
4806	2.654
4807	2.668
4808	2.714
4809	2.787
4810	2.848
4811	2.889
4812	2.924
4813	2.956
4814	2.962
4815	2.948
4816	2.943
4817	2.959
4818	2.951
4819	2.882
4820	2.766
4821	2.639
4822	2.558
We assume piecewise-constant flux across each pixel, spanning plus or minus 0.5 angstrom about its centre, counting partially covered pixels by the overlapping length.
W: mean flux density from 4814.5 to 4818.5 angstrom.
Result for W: 2.95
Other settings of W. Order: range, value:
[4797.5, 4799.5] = 2.78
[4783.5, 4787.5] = 2.22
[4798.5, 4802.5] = 2.77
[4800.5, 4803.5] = 2.73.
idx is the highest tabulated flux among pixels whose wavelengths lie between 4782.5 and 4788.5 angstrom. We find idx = 2.434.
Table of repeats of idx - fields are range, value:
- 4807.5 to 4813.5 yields 2.956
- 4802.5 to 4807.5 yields 2.69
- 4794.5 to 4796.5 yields 2.721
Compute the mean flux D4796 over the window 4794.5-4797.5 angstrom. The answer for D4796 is 2.73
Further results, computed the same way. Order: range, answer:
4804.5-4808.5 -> 2.67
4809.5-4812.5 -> 2.89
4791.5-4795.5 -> 2.73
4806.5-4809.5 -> 2.72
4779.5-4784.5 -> 2.08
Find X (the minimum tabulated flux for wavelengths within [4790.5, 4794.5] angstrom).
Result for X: 2.703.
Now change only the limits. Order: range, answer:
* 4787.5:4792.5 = 2.434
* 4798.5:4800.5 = 2.796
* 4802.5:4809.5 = 2.654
